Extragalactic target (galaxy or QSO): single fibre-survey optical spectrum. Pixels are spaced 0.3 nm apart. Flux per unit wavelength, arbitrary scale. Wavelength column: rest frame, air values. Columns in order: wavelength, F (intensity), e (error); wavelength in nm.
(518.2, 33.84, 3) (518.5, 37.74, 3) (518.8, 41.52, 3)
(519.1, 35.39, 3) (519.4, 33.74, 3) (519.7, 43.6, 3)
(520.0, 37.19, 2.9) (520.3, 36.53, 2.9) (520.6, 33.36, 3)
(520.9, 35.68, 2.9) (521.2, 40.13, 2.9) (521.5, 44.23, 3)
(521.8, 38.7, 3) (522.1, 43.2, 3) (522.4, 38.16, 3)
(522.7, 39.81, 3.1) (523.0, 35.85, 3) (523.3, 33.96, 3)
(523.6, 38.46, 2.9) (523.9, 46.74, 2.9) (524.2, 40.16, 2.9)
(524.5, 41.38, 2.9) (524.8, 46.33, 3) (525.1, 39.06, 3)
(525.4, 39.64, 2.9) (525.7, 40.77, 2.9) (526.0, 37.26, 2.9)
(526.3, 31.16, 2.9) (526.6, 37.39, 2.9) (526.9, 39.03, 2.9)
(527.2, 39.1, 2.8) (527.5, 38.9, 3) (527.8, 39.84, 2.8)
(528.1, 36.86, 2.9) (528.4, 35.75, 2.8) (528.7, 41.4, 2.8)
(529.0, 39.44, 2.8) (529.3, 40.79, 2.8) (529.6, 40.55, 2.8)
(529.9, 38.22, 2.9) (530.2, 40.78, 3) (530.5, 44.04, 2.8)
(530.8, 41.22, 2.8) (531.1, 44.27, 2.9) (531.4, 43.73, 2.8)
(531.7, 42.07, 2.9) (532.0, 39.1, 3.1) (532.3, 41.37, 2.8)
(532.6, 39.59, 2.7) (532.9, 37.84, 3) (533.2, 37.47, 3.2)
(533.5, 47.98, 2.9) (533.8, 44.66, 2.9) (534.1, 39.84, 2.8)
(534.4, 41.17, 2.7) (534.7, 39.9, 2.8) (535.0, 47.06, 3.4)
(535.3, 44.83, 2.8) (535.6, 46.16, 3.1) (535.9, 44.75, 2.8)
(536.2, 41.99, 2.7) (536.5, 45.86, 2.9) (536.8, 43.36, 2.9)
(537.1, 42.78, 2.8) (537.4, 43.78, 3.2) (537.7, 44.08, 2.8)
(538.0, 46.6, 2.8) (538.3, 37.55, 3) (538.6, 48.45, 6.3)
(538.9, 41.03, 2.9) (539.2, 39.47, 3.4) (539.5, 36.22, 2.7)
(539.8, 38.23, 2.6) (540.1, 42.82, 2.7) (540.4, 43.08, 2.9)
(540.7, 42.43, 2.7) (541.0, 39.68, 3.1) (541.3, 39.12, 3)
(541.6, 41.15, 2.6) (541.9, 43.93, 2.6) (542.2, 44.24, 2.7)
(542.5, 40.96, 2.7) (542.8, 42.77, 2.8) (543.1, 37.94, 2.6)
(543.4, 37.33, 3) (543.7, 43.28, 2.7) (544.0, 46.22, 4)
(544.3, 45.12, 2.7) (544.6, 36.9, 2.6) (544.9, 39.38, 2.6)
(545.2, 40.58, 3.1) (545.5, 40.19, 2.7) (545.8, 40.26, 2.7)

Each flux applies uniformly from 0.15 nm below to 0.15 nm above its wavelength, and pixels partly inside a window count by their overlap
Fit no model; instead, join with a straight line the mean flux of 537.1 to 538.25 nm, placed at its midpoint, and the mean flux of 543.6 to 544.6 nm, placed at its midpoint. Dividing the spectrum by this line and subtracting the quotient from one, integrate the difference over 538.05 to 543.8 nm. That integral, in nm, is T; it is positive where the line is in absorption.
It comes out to 0.36 nm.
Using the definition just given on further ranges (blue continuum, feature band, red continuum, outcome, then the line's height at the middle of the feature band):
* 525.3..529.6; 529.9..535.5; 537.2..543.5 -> -0.323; 39.7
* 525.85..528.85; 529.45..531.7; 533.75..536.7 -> -0.098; 40.1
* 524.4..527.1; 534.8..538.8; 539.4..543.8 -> -0.392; 40.3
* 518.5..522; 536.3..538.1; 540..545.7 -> -0.163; 40.6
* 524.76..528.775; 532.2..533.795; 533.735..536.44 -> 0.038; 42.2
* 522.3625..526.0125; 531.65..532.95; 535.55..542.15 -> 0.040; 41.3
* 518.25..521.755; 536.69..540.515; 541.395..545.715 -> -0.134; 40.7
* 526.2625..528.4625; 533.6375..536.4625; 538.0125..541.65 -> -0.270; 39.7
